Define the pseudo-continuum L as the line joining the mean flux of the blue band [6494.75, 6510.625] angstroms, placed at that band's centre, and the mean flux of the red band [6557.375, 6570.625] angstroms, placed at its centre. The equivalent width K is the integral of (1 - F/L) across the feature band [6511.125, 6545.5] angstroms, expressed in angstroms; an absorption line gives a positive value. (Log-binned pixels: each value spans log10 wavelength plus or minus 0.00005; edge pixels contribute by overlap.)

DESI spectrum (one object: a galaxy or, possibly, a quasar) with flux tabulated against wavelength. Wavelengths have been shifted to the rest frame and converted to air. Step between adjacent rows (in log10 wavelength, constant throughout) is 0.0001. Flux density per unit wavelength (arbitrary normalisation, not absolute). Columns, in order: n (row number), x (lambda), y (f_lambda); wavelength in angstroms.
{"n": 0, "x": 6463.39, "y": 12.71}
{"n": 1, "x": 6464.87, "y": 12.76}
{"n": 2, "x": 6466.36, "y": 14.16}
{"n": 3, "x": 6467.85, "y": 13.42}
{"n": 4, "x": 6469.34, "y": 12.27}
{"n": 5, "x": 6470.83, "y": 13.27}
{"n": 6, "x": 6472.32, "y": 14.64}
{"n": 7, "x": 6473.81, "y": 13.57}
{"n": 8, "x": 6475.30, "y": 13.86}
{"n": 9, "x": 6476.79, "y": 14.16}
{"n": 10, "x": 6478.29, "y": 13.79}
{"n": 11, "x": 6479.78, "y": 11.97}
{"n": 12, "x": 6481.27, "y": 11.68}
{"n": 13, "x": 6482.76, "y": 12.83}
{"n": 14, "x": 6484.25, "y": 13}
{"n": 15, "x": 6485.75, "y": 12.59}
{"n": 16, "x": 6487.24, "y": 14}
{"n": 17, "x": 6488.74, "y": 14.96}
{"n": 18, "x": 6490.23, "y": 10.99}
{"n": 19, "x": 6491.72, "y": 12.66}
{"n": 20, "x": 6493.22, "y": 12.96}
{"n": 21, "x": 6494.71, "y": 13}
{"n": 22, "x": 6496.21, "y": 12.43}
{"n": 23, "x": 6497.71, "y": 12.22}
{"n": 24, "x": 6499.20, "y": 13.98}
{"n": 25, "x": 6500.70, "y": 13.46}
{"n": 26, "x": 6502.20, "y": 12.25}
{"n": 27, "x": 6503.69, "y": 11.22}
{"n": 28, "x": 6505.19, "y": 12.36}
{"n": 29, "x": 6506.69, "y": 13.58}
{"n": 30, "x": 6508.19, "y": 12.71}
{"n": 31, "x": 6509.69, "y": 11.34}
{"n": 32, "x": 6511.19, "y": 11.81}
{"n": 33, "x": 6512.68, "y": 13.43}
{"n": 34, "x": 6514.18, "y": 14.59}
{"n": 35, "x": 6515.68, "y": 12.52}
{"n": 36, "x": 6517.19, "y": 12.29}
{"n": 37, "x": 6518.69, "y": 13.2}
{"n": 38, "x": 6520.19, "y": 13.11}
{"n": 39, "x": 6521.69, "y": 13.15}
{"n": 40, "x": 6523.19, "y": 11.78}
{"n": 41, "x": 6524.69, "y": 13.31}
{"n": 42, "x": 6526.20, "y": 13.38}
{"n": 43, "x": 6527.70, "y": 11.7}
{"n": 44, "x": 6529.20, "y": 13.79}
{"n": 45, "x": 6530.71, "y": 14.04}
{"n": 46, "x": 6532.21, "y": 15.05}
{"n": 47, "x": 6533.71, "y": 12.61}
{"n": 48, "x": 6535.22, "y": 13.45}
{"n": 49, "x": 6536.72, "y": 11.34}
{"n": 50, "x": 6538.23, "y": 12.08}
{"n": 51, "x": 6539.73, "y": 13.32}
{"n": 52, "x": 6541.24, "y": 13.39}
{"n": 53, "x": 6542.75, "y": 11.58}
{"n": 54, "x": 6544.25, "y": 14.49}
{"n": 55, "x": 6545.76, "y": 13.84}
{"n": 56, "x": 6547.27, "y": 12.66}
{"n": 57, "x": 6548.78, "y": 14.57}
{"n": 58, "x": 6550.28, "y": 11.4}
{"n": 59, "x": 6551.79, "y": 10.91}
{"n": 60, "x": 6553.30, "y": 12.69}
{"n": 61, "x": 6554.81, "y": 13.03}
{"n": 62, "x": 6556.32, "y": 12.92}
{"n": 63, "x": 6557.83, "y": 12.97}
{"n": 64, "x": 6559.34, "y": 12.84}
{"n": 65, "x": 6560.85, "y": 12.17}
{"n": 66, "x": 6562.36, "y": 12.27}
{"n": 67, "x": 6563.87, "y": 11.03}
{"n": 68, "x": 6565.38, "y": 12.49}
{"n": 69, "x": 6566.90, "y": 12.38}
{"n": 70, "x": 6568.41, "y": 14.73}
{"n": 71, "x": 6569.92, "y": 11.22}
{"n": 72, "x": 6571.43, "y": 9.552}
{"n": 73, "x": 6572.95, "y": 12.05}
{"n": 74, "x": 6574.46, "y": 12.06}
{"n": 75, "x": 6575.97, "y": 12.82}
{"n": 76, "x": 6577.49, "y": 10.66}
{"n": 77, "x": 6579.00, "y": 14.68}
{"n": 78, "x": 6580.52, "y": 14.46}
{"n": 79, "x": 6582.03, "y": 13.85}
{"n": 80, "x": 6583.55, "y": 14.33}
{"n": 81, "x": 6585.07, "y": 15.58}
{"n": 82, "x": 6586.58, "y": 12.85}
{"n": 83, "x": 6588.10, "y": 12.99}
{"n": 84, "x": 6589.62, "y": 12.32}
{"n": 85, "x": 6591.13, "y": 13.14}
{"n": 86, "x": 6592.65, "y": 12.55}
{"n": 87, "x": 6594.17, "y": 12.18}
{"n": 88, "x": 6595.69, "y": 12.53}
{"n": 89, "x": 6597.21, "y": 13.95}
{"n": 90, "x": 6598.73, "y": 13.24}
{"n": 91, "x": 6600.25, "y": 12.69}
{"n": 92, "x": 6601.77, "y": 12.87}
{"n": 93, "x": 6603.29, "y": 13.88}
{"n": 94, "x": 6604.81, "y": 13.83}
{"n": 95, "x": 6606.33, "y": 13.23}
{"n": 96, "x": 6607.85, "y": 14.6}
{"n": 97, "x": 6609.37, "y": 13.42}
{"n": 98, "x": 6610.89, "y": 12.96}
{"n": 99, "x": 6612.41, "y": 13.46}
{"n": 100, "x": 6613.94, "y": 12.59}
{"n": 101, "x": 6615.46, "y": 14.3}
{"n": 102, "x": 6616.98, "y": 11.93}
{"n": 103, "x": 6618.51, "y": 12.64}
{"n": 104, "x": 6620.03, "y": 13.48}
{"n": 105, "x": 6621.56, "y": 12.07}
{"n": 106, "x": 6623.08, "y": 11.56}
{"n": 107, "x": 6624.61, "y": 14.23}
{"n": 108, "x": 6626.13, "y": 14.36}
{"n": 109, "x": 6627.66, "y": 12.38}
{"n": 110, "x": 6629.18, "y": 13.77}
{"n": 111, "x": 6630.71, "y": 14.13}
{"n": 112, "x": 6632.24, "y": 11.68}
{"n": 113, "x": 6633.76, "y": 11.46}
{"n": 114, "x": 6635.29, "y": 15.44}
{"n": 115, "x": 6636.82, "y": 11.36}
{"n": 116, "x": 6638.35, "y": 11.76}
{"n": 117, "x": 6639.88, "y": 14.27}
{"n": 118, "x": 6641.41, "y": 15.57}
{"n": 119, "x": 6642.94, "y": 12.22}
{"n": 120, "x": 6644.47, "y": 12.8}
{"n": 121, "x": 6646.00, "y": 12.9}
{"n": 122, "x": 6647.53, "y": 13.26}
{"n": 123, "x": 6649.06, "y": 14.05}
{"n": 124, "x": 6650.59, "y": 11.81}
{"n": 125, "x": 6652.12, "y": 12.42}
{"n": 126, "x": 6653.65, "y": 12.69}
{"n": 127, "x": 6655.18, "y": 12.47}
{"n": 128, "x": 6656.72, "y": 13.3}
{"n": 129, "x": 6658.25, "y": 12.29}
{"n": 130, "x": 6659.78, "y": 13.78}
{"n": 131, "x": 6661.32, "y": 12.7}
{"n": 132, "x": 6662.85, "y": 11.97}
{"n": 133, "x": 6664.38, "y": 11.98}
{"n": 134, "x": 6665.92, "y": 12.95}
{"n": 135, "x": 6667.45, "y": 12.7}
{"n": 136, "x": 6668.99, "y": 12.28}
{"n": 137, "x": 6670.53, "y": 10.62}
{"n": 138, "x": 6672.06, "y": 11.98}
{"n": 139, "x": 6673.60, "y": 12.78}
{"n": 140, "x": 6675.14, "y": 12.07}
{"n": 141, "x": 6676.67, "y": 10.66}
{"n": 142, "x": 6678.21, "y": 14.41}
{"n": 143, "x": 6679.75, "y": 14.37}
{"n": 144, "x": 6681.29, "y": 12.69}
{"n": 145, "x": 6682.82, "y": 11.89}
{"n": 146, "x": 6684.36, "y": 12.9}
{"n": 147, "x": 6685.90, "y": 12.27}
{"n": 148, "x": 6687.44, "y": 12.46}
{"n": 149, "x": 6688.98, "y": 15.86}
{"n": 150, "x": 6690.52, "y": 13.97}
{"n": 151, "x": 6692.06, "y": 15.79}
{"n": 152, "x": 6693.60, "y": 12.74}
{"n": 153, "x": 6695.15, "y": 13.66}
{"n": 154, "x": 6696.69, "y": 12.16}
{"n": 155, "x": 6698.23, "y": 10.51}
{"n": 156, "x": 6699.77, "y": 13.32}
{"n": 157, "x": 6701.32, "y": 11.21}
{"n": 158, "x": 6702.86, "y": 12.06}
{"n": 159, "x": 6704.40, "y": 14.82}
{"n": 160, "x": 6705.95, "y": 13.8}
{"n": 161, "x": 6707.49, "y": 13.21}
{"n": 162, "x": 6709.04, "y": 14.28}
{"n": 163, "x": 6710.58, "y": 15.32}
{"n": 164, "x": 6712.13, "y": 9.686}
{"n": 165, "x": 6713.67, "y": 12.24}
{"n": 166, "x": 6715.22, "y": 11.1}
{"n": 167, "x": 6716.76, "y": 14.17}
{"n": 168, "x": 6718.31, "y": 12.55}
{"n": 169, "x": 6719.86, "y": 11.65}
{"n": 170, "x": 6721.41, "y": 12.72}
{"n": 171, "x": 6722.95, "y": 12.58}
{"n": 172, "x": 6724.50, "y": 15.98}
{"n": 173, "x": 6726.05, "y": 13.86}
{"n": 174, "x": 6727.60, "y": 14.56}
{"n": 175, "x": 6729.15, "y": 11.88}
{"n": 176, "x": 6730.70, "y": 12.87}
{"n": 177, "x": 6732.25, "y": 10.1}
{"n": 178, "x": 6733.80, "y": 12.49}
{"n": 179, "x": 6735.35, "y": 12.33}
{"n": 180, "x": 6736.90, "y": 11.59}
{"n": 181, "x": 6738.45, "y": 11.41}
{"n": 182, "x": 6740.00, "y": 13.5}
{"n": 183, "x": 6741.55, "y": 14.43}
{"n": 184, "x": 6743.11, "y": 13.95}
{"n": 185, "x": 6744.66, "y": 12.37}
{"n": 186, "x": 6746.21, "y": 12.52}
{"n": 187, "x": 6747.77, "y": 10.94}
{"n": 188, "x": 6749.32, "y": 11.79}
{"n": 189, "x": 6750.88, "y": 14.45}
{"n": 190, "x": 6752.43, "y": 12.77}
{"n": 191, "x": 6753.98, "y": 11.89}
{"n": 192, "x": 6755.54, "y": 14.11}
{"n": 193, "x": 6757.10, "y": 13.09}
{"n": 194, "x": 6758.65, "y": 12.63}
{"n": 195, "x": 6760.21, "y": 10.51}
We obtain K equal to -1.5 angstroms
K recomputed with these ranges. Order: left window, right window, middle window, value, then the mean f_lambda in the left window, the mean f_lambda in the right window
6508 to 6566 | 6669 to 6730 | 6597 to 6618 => -0.8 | 12.8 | 12.9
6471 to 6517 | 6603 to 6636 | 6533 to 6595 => 1.7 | 12.9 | 13.2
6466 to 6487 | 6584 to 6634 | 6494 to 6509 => 0.6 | 13.2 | 13.1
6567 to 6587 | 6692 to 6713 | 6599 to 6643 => -0.8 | 13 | 12.9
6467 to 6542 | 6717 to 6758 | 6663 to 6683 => 0.7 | 13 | 12.8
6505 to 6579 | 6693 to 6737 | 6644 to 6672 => 0.3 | 12.7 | 12.8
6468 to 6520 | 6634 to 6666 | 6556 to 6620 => -0.1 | 12.9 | 12.9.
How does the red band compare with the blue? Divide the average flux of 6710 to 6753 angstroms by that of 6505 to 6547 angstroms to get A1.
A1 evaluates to 1.0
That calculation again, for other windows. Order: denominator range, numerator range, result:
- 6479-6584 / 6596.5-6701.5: 1.02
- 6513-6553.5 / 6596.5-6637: 1.02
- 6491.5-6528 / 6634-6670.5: 1.01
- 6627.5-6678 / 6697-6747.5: 1.00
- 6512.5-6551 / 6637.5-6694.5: 0.99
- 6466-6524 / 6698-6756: 0.99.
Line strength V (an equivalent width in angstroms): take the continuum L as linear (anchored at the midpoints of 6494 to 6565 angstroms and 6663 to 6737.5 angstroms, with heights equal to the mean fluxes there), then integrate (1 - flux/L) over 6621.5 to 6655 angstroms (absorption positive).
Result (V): -0.6 angstroms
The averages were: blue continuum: 12.8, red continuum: 12.8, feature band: 13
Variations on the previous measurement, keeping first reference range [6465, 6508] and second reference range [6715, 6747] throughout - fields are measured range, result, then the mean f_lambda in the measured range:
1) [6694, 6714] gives 0.1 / 12.8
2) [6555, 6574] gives 1.1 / 12.2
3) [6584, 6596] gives -0.1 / 13.1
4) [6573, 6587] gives -0.5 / 13.4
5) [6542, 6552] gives 0.1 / 12.9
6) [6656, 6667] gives 0.1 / 12.7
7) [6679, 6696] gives -0.9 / 13.5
